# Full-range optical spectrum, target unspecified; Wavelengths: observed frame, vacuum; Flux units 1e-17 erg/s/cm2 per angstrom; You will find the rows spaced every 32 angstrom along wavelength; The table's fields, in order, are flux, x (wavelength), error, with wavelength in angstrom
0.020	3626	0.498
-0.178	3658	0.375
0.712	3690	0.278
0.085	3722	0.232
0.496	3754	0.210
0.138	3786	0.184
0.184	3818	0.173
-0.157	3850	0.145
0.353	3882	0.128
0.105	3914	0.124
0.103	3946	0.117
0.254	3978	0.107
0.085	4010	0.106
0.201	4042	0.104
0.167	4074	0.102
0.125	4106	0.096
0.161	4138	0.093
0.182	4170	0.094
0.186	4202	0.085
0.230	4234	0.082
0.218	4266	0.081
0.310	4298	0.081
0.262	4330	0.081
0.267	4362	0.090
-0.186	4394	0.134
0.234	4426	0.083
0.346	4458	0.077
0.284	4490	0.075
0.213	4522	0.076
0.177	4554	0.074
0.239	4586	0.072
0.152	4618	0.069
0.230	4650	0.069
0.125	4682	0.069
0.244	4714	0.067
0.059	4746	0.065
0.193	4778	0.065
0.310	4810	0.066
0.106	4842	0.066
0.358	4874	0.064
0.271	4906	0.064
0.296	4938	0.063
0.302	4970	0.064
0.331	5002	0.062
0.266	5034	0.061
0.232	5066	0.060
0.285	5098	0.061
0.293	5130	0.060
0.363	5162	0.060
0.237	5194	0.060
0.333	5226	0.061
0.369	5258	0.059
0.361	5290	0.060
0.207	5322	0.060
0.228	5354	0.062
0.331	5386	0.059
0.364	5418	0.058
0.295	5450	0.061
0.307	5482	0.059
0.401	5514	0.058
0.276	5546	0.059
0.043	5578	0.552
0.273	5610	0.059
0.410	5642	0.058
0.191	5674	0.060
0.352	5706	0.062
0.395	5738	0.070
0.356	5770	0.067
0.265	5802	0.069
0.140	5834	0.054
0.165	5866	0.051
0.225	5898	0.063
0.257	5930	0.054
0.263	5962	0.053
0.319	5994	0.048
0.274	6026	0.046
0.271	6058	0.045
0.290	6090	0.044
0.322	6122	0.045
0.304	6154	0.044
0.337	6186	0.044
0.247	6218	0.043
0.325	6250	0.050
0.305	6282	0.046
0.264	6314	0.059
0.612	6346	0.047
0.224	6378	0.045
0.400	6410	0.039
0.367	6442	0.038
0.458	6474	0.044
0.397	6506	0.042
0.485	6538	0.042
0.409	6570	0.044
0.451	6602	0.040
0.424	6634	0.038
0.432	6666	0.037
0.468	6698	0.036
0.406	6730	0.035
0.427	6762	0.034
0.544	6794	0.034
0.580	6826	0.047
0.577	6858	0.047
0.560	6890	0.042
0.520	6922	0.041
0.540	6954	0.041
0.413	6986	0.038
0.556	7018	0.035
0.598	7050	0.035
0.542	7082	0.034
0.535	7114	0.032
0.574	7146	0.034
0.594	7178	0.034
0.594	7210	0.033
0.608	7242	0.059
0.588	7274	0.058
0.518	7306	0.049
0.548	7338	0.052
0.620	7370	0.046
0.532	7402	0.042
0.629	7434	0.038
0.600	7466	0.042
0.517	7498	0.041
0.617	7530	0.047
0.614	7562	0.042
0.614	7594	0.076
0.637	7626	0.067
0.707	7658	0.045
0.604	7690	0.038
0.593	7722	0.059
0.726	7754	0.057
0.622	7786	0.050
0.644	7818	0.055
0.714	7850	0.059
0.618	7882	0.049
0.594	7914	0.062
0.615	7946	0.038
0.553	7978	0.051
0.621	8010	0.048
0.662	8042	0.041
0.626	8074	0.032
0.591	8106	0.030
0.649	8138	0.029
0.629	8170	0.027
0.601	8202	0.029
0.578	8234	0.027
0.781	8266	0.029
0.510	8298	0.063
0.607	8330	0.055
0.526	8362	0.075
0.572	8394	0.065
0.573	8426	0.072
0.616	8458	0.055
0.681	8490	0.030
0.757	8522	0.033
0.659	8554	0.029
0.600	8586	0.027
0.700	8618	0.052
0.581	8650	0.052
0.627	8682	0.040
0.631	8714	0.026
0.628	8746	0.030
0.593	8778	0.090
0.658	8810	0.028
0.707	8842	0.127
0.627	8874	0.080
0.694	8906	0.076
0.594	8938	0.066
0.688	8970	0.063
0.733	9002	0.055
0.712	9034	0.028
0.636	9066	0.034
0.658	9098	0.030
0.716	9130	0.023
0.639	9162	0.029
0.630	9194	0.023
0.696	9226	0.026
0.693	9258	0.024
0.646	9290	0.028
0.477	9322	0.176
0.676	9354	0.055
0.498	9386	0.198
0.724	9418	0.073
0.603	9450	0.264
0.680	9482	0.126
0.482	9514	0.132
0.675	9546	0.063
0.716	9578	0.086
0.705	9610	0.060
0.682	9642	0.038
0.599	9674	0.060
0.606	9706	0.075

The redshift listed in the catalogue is 0.70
